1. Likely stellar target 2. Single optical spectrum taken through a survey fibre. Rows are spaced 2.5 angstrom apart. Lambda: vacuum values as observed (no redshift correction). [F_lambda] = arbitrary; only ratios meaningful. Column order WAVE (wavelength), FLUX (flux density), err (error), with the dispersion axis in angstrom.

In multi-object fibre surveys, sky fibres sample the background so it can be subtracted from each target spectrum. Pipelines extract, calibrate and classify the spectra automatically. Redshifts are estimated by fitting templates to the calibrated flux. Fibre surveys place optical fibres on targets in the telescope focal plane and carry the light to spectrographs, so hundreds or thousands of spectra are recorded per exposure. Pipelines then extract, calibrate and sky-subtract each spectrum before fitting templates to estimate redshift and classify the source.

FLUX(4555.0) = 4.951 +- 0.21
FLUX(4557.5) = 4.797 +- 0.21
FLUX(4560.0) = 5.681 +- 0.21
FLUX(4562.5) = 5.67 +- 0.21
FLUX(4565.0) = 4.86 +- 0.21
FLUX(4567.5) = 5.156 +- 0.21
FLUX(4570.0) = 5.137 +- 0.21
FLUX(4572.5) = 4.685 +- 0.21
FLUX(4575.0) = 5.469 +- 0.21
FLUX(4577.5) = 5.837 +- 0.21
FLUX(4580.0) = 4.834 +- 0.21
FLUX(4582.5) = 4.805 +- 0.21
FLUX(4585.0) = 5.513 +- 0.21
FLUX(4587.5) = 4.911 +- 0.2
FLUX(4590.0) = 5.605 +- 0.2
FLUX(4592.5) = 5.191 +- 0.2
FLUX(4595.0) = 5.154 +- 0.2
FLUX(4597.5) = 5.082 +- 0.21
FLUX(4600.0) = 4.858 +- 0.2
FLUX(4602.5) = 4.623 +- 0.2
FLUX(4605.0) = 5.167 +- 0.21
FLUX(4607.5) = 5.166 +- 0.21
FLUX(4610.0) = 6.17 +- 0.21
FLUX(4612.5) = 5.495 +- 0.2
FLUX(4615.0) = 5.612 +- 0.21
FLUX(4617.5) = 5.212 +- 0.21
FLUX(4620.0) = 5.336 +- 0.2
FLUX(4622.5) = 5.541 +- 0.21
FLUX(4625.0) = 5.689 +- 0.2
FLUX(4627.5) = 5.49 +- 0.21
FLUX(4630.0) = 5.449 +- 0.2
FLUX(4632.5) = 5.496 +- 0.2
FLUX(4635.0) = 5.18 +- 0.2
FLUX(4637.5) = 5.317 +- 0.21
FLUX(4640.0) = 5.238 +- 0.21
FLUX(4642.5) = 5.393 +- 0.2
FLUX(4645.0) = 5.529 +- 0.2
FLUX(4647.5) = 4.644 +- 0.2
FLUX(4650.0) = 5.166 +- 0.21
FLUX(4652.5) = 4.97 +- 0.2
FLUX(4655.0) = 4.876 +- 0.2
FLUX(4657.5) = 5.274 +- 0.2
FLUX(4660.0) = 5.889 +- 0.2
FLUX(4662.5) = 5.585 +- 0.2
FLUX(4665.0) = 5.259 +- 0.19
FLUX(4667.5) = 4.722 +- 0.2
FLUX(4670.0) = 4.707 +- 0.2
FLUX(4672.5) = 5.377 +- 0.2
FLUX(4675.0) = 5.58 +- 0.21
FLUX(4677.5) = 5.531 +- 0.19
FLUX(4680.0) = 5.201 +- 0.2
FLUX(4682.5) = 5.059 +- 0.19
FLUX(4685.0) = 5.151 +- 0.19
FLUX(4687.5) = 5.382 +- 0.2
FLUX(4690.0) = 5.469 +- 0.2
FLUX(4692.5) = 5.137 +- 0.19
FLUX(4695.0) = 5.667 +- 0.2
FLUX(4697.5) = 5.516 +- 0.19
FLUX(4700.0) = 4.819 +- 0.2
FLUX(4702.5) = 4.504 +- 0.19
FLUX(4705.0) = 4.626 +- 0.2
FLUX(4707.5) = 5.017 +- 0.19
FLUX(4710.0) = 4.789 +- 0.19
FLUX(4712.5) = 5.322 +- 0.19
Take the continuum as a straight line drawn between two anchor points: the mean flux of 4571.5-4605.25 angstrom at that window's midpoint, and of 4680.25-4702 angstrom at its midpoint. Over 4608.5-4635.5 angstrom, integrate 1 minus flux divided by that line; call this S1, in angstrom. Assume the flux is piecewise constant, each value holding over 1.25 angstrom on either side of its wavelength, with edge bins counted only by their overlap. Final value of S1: -1.9 angstrom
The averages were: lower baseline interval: 5.13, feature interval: 5.52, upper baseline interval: 5.25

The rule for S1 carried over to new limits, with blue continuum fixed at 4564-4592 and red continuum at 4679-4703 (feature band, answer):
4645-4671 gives 0.33 angstrom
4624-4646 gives -0.96 angstrom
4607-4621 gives -0.91 angstrom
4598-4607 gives 0.44 angstrom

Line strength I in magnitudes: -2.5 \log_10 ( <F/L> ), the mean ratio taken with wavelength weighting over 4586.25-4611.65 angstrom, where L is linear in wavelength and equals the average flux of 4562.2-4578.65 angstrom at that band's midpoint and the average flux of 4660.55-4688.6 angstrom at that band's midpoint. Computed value 0.01 mag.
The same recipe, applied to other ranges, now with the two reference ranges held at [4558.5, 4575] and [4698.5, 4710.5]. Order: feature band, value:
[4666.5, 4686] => -0.07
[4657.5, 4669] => -0.09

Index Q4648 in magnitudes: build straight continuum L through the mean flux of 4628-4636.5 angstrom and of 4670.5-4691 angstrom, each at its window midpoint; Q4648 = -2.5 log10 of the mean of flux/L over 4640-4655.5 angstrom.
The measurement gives 0.05 mag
